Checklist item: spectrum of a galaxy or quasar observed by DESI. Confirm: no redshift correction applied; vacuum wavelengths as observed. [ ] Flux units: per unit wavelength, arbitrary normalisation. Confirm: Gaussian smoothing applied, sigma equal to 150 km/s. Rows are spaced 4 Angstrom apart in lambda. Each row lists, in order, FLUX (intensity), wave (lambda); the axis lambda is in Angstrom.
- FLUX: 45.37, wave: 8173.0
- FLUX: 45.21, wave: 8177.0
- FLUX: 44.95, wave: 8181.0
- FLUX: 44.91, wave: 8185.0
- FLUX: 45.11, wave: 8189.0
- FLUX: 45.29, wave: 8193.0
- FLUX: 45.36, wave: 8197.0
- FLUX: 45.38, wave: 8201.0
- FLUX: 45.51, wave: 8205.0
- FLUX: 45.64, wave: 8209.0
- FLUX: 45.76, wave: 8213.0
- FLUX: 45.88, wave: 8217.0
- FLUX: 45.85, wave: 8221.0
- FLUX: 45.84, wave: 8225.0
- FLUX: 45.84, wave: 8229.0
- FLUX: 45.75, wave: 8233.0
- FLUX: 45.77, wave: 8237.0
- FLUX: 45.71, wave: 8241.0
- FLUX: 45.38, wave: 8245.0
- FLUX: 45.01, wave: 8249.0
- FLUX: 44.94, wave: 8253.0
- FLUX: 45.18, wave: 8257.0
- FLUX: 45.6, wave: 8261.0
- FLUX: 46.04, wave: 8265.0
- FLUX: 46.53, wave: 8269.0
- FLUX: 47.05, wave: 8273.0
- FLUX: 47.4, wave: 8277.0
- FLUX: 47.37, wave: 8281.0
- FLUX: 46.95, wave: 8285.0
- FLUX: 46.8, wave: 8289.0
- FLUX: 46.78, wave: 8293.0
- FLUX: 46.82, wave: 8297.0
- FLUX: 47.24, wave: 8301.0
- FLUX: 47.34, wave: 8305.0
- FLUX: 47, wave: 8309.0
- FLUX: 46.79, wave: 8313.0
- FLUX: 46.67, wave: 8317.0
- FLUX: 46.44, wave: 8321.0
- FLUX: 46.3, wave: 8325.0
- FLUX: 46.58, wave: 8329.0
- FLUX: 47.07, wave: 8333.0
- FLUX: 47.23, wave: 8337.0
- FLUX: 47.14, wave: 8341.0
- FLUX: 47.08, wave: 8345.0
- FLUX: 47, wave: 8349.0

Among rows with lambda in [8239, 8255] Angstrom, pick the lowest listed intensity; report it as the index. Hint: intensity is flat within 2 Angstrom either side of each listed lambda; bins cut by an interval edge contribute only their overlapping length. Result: 44.94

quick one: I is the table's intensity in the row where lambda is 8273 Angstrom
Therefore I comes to 47.05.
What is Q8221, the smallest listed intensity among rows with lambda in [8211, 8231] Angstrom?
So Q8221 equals 45.76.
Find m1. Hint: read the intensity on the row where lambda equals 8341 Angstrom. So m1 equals 47.14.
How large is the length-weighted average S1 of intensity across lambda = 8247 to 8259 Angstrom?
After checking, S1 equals 45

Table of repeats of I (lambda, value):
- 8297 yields 46.82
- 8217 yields 45.88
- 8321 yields 46.44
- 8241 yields 45.71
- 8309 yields 47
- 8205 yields 45.51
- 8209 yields 45.64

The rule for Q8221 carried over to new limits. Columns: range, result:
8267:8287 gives 46.53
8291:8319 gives 46.67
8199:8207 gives 45.38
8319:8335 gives 46.3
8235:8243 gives 45.71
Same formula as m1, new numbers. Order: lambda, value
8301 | 47.24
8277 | 47.4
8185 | 44.91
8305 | 47.34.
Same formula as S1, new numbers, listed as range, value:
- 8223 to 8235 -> 45.8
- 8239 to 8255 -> 45.3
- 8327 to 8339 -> 47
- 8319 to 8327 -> 46.4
